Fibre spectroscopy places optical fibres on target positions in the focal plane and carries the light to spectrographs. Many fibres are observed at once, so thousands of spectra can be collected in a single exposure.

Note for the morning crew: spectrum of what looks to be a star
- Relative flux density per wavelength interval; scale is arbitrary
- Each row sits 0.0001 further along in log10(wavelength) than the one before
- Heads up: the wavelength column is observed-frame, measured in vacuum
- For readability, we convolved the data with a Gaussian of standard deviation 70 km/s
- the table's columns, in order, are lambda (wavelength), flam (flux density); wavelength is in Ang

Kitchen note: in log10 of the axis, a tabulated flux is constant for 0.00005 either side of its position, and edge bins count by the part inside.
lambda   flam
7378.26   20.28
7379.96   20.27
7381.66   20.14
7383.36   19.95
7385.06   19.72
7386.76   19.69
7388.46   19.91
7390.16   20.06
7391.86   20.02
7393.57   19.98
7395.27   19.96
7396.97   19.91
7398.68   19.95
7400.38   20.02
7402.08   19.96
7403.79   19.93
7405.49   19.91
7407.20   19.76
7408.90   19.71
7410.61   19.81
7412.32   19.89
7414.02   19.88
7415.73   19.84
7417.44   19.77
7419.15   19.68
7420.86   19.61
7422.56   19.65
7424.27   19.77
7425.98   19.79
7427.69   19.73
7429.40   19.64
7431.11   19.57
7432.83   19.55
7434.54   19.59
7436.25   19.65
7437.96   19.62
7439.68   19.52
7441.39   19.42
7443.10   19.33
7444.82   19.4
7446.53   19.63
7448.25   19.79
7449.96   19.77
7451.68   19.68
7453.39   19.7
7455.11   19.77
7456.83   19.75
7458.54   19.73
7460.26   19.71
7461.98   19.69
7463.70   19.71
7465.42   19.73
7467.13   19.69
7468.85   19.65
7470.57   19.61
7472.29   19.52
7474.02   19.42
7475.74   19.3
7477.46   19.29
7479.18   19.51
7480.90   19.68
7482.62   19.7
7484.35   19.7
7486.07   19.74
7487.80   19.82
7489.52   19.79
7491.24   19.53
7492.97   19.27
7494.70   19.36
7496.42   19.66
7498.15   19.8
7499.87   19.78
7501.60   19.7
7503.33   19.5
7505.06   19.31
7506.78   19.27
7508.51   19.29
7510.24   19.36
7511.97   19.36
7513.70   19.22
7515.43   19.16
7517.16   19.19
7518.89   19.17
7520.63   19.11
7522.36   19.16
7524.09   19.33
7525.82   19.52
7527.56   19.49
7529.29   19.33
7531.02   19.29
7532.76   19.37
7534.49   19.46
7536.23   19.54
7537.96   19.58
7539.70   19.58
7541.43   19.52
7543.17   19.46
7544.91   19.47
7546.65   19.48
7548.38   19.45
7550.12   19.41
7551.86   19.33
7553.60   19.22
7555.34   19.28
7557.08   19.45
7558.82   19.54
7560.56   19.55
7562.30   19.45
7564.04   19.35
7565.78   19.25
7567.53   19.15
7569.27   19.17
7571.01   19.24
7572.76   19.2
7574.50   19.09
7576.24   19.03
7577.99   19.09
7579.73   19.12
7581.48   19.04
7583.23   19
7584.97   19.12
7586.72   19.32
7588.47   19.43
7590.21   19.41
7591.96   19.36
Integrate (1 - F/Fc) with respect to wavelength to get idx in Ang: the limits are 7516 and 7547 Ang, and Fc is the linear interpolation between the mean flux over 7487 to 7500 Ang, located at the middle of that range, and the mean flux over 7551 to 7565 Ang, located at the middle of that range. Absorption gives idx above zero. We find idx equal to 0.2 Ang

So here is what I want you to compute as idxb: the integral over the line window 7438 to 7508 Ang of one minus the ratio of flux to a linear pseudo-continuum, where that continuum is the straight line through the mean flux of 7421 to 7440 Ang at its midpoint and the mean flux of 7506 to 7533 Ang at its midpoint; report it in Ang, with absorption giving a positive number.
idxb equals -0.5 Ang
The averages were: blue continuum 19.6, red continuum 19.3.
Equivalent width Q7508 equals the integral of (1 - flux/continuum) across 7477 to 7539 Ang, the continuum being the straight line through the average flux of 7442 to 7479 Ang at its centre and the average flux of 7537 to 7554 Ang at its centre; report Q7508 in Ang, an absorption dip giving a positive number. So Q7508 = 0.23 Ang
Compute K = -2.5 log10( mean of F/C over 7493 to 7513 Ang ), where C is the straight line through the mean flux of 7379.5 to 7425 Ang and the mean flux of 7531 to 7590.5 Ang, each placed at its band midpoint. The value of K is 0.003 mag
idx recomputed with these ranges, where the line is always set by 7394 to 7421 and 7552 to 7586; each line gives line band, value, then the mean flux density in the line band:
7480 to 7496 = -0.06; 19.6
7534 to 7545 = -0.10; 19.5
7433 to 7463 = 0.10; 19.6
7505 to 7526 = 0.20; 19.3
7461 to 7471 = -0.03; 19.7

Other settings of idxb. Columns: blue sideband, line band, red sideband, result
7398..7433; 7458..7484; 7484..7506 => 0.1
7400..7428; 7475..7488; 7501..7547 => 0.0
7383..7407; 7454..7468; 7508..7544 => -0.1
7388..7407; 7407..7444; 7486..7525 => 0.3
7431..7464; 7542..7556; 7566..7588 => -0.1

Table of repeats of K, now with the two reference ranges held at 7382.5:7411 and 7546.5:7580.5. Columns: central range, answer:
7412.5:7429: 0.00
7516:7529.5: 0.01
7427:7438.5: 0.01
